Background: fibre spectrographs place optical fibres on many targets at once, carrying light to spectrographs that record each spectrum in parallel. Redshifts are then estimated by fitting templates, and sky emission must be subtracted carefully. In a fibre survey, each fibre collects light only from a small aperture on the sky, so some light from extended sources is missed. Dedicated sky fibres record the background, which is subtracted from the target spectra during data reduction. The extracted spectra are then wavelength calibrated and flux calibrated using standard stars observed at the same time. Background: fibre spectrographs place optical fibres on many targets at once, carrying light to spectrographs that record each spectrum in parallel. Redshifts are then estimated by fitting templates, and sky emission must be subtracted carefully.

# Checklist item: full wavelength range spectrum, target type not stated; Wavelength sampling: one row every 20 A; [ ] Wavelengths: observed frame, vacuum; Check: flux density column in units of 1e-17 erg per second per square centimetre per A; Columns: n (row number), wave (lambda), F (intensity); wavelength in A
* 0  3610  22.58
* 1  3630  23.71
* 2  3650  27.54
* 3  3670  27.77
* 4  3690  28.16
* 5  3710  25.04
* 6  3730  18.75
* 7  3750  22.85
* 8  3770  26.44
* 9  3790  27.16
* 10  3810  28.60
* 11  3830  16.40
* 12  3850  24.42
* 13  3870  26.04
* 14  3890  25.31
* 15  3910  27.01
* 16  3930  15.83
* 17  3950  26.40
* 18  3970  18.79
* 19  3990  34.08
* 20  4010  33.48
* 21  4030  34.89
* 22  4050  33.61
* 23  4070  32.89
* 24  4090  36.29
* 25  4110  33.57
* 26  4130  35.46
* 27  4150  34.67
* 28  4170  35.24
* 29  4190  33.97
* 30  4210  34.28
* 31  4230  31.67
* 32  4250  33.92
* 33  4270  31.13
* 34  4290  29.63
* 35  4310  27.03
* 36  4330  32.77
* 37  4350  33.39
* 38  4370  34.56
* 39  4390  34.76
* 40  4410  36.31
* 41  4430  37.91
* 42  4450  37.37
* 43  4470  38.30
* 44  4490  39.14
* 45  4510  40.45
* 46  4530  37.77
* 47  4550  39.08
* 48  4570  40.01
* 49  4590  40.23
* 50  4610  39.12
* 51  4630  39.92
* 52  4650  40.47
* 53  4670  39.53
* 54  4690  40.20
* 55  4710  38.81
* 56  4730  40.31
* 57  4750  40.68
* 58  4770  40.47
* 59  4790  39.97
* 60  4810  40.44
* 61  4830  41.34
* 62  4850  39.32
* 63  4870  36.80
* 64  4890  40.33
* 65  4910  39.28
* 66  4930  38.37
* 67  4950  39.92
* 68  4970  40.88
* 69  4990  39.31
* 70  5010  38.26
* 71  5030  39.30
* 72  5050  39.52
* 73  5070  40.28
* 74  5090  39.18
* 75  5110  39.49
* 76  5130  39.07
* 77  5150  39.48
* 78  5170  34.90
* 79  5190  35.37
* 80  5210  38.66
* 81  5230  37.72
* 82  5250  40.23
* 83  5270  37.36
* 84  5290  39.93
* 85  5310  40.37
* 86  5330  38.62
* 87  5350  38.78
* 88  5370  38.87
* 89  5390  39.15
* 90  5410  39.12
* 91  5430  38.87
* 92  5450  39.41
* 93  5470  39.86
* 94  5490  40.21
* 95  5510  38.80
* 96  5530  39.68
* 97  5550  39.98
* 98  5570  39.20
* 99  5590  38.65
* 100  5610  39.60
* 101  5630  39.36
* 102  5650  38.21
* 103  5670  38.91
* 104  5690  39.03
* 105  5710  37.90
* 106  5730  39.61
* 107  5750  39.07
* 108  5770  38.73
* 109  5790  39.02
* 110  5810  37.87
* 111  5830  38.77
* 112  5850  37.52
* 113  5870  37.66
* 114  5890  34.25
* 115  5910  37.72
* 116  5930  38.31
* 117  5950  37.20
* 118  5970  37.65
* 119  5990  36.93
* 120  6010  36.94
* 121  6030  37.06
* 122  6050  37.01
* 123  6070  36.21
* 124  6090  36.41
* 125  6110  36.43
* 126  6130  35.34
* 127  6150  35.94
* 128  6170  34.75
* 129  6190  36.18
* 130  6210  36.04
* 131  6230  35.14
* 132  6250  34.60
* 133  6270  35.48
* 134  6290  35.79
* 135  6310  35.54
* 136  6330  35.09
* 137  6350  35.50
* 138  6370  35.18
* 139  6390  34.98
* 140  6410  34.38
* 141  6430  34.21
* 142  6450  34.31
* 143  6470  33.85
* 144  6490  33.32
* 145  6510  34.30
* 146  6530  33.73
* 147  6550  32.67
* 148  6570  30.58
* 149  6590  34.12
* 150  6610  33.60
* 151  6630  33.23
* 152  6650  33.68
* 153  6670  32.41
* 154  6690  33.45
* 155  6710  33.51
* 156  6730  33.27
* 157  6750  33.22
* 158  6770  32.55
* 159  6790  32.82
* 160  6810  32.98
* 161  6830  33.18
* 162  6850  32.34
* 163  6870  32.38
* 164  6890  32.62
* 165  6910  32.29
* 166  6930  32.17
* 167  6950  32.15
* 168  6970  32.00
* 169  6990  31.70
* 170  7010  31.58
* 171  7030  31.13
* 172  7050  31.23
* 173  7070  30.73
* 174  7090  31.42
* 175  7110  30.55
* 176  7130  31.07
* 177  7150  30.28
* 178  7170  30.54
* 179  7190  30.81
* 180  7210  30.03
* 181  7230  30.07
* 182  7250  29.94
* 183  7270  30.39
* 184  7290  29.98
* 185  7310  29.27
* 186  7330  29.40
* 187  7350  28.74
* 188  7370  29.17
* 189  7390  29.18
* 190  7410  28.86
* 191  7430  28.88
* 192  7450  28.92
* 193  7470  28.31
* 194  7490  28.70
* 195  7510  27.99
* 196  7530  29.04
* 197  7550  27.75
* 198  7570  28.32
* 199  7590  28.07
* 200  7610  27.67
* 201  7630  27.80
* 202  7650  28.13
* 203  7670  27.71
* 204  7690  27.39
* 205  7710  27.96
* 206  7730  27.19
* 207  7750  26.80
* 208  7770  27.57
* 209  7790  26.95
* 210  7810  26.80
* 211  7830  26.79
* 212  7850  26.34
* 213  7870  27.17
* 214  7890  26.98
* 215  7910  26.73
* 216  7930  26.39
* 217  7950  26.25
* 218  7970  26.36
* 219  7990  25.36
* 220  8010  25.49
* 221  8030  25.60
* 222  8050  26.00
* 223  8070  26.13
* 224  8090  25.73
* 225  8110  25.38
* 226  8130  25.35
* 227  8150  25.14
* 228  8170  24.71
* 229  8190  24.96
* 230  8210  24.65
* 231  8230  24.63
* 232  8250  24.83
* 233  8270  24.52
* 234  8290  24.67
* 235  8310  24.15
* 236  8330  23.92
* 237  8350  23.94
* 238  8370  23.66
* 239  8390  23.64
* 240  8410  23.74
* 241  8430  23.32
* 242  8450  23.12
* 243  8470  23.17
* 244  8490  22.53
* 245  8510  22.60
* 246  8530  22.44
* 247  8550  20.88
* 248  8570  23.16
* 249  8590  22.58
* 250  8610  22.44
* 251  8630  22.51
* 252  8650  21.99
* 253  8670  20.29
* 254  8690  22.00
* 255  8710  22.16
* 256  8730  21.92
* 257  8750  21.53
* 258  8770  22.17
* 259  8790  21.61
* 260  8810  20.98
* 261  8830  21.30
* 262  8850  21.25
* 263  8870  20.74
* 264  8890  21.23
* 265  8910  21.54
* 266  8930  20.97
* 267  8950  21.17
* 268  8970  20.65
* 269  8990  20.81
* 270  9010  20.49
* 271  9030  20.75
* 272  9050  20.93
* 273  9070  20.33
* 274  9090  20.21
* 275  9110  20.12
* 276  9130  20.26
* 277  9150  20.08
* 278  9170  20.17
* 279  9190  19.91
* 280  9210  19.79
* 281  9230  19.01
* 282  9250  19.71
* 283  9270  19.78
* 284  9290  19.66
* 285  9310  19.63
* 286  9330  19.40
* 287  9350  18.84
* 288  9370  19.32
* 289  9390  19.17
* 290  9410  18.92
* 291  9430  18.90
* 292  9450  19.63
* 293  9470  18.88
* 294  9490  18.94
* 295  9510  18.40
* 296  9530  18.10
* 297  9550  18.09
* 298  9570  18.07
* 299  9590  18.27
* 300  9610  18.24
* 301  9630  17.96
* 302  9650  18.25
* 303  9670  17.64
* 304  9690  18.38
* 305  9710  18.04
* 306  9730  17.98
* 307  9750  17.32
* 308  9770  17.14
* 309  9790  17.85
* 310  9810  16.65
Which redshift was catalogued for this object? 0.00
